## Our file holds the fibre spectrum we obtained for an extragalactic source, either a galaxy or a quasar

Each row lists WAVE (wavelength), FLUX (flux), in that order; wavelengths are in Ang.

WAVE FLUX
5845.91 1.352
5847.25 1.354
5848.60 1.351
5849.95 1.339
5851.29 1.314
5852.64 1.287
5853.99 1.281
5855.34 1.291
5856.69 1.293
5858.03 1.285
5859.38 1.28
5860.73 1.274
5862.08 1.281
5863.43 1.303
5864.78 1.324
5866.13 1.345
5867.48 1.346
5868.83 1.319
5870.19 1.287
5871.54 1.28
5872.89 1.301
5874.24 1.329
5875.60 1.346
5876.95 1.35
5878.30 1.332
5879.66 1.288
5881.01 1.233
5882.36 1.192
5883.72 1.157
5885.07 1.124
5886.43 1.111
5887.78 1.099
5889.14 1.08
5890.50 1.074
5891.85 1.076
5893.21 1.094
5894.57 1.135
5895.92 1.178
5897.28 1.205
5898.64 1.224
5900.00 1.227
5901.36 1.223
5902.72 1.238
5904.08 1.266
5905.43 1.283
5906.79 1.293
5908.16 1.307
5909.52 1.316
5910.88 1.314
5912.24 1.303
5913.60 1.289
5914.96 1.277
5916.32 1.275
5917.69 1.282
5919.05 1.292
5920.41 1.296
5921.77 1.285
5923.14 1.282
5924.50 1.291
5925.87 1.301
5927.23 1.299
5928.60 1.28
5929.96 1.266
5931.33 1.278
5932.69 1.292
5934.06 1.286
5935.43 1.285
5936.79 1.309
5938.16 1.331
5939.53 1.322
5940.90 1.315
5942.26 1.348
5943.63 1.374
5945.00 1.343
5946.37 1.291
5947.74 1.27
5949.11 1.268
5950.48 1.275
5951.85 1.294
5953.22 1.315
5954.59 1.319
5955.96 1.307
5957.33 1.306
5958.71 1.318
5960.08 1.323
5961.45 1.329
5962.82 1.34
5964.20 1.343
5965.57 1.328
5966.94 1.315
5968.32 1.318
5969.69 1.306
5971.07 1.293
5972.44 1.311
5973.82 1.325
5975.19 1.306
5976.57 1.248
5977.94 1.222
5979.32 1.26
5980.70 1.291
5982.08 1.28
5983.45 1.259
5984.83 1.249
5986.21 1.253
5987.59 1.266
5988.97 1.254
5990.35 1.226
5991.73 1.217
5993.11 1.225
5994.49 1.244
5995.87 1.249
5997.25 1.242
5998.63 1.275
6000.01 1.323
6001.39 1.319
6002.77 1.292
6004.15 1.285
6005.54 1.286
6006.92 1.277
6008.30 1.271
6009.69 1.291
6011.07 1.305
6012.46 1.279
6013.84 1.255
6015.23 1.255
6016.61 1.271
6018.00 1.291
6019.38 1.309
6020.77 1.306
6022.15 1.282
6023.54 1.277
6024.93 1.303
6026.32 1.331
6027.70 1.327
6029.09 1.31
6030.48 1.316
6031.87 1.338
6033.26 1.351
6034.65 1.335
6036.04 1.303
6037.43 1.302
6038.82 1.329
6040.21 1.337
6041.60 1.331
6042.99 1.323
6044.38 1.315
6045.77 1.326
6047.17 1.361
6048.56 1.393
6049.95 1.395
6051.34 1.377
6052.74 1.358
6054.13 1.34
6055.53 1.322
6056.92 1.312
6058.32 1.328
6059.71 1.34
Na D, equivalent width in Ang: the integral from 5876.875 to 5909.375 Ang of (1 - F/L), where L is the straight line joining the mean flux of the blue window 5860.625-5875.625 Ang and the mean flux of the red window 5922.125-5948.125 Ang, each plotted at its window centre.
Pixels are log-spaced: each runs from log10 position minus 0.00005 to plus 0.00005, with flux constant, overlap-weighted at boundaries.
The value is 2.7 Ang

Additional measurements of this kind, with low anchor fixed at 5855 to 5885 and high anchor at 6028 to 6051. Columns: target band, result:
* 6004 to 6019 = 0.6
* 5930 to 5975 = 0.0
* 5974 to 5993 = 0.9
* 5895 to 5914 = 0.6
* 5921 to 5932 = 0.2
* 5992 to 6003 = 0.5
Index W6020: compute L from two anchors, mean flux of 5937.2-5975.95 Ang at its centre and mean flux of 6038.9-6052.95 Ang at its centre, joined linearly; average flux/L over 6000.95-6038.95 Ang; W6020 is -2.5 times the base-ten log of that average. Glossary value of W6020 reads 0.03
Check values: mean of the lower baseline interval 1.32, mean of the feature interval 1.3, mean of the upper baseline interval 1.35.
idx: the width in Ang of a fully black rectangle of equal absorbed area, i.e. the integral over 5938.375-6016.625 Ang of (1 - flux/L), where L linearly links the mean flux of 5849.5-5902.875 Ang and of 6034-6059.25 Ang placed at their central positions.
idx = 0.6 Ang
